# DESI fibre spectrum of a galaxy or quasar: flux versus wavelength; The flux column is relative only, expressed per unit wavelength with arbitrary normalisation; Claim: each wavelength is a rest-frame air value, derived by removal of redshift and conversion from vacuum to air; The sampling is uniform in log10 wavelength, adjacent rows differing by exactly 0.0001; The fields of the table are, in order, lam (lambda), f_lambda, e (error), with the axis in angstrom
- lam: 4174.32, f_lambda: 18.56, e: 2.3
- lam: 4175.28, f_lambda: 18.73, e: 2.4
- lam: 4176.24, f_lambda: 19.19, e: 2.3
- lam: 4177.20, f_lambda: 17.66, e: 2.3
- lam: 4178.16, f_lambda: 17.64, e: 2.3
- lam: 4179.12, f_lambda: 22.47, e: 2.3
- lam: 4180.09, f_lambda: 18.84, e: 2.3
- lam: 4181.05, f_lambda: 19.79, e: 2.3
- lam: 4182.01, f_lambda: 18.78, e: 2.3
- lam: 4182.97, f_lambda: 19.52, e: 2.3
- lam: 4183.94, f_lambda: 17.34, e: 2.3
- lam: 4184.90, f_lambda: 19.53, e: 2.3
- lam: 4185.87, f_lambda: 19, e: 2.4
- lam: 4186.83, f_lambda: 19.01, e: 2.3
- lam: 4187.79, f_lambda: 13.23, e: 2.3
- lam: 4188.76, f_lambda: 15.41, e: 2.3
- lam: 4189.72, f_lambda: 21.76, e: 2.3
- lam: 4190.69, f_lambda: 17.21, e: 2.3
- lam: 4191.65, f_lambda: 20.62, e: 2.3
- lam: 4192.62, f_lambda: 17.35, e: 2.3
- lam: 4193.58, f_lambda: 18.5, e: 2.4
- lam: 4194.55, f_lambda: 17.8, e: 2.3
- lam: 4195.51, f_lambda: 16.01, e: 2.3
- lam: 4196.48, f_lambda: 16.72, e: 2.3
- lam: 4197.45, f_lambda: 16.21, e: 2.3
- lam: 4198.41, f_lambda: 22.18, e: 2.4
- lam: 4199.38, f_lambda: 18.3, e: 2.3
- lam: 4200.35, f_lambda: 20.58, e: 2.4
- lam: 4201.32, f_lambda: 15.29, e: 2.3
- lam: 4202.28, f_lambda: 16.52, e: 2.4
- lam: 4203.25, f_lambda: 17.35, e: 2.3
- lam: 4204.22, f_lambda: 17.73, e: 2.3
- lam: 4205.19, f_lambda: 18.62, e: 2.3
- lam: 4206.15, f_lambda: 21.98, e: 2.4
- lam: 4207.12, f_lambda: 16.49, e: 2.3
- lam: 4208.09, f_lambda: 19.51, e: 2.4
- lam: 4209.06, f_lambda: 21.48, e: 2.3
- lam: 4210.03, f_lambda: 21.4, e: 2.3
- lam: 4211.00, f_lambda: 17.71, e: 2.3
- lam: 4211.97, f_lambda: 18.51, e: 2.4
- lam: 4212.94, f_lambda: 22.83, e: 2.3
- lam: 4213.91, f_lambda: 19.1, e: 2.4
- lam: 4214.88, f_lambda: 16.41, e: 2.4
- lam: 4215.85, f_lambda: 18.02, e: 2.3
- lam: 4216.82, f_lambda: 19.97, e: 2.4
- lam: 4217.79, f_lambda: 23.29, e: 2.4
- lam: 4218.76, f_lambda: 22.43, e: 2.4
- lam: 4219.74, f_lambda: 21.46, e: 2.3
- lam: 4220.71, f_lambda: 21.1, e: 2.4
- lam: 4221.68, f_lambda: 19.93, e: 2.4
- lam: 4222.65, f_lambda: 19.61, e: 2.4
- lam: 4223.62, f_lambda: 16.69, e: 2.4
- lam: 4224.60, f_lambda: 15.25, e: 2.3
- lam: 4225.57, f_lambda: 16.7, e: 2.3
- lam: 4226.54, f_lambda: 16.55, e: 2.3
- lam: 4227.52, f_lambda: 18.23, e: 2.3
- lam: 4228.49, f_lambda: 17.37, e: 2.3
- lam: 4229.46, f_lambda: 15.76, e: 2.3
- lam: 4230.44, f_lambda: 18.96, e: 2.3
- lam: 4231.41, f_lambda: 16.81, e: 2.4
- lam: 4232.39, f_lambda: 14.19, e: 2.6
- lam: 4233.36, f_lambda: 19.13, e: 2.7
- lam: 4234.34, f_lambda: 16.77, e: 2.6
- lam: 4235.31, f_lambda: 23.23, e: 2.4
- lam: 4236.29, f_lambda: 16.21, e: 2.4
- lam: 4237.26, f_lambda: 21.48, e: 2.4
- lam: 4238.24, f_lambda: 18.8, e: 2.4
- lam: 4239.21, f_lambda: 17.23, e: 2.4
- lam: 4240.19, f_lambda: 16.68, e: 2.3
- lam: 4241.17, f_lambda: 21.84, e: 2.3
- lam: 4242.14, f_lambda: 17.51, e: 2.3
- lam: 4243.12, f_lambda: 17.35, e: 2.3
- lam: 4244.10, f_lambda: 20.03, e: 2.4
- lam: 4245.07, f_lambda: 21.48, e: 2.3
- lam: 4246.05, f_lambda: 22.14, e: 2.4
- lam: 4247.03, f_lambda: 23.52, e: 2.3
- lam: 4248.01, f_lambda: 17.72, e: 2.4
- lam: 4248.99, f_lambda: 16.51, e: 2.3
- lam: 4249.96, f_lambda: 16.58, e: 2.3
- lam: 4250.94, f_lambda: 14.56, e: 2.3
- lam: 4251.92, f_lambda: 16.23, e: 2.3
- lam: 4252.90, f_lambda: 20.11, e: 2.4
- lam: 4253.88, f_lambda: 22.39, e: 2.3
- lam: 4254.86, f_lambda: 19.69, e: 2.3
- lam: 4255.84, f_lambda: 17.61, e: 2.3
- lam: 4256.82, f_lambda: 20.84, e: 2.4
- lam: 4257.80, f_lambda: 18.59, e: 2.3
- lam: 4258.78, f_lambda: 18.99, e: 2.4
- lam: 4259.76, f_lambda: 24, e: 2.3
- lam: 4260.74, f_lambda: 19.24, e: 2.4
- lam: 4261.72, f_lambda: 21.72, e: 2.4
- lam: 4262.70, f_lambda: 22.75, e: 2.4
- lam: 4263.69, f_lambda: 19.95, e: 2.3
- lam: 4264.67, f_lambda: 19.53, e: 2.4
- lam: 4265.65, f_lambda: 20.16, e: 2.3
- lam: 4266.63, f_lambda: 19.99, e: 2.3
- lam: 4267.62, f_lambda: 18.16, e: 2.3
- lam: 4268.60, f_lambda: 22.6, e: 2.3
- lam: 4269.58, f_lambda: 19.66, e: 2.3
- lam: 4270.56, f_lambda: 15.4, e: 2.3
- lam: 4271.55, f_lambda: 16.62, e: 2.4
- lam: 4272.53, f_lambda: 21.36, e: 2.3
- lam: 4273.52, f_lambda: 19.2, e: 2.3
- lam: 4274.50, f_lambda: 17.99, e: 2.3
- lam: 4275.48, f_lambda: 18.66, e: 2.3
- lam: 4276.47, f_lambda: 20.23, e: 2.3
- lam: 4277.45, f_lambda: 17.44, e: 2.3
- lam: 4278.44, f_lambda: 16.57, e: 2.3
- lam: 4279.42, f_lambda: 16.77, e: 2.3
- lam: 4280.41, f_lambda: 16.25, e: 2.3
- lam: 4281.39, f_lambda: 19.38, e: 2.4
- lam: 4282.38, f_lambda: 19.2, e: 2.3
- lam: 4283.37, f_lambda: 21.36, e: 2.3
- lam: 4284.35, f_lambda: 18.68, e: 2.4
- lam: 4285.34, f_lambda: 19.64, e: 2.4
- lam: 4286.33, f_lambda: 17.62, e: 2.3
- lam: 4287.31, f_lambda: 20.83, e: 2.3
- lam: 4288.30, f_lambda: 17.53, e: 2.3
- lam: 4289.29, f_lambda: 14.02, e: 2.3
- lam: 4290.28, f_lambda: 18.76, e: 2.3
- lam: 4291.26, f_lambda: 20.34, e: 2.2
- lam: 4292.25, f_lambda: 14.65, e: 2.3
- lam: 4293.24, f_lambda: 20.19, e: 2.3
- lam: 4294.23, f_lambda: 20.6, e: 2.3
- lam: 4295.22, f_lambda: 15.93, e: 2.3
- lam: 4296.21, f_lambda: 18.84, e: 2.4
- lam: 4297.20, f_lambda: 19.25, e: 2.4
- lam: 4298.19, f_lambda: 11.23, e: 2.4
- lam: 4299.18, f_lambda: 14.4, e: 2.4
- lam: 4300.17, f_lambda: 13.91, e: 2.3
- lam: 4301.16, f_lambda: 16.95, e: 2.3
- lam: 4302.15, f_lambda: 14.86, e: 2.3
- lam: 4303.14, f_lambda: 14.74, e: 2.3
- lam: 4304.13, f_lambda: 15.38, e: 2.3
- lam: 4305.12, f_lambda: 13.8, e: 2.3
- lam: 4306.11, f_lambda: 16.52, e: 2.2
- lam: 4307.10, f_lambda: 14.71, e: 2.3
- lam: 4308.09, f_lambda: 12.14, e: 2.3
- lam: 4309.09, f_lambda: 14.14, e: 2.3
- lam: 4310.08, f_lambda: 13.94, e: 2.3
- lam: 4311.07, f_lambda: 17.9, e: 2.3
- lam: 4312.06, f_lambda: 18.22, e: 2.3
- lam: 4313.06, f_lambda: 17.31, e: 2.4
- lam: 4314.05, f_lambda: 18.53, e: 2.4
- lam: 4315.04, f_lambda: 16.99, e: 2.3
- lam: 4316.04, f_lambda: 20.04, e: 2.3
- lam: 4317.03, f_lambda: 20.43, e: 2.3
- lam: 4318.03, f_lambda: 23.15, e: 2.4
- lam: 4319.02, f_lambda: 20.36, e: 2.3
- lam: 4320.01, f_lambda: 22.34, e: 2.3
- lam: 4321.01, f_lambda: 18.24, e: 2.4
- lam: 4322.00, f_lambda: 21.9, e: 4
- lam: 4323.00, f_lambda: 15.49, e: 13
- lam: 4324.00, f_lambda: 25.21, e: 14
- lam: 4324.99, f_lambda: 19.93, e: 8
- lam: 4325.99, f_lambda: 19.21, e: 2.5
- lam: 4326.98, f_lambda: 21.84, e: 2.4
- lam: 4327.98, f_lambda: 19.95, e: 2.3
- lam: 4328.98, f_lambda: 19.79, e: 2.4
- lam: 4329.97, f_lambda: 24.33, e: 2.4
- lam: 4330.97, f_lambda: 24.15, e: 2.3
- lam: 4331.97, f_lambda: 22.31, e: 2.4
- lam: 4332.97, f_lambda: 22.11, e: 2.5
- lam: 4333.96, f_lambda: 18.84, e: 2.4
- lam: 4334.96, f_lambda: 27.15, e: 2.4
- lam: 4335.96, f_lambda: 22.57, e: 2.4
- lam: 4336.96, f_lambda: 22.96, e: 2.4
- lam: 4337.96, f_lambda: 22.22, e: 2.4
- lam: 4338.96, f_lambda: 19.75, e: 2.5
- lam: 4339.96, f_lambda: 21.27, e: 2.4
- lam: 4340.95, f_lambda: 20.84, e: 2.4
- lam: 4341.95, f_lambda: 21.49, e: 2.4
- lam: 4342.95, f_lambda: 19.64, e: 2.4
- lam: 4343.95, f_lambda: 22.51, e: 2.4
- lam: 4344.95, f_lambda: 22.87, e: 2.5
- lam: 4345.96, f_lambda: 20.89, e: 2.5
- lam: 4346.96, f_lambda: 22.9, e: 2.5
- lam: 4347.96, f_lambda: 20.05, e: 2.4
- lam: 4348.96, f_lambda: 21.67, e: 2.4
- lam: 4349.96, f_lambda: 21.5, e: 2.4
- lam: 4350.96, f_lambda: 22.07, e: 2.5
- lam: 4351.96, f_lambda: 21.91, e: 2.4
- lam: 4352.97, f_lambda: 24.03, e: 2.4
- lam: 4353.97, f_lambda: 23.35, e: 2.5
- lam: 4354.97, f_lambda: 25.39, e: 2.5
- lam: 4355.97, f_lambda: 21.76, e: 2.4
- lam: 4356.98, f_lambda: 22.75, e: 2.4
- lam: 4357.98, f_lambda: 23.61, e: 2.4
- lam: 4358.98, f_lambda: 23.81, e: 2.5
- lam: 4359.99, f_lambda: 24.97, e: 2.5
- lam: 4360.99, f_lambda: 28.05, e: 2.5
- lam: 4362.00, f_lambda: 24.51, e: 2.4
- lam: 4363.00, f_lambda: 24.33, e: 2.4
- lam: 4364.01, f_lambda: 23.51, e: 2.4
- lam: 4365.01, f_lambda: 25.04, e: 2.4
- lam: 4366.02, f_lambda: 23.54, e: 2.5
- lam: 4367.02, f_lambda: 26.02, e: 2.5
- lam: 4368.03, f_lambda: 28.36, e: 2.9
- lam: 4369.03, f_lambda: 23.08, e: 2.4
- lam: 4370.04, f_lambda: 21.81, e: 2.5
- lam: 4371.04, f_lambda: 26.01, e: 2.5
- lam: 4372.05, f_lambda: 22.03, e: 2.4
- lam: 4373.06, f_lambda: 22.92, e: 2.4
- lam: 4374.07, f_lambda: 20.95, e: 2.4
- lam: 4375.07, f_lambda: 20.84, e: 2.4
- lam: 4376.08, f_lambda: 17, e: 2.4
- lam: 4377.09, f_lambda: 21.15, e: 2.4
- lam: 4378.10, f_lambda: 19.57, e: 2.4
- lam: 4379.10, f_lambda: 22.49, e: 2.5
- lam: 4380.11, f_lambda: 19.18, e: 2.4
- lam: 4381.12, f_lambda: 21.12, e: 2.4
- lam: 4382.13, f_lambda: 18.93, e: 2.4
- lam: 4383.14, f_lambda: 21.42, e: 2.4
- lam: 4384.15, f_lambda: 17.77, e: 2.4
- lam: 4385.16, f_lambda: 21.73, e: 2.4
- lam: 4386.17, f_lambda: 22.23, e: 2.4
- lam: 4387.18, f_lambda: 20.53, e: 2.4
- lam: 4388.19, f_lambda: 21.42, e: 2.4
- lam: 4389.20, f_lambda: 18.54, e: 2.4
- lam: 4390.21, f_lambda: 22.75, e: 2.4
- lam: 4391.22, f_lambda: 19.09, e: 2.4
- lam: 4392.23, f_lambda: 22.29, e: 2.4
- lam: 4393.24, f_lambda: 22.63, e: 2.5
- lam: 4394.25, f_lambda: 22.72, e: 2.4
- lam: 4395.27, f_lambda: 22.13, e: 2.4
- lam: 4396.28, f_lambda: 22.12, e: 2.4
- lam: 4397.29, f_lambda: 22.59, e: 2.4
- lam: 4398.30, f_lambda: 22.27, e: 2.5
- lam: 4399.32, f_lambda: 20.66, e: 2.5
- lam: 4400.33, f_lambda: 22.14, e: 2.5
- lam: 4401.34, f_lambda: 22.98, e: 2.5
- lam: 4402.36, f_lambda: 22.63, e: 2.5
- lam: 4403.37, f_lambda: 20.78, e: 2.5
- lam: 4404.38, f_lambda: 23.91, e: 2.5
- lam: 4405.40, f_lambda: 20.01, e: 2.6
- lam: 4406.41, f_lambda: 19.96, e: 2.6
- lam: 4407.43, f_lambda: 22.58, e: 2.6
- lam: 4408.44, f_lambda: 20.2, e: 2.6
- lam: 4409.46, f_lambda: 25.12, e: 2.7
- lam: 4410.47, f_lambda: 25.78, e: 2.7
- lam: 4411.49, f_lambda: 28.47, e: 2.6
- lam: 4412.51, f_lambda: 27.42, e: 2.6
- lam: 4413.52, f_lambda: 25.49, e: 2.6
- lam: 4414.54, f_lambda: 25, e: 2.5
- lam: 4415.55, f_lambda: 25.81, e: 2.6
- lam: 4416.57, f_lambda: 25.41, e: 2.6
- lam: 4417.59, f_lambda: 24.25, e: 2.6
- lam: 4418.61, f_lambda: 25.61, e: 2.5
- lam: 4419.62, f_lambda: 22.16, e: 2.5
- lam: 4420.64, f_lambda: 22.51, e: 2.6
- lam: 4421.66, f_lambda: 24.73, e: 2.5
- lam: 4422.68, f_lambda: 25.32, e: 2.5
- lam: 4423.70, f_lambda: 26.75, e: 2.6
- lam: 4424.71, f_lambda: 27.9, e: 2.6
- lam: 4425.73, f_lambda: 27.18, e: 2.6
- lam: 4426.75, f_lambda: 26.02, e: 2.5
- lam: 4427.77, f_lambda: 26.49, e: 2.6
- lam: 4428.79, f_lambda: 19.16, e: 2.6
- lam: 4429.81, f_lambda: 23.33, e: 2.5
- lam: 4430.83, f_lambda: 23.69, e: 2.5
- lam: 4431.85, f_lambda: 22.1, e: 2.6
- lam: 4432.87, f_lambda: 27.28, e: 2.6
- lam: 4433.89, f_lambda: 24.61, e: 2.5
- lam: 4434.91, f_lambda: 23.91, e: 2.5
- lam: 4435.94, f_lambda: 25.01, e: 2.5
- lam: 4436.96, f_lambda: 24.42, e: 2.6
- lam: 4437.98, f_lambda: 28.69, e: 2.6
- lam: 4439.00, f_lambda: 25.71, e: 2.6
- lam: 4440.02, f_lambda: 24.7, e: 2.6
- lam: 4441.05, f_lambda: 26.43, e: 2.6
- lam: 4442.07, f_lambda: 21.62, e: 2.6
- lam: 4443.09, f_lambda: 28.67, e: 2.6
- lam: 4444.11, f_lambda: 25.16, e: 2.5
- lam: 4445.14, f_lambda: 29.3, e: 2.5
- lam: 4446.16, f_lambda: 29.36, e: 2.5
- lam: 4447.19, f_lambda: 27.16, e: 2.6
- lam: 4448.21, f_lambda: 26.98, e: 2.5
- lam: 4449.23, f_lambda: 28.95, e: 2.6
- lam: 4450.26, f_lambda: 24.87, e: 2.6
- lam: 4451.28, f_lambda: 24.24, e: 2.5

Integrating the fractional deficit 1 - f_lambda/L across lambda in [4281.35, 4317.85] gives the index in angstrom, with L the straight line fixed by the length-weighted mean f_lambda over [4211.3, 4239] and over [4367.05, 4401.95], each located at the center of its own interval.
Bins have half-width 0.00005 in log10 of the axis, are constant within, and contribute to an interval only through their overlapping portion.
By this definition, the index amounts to 5.3 angstrom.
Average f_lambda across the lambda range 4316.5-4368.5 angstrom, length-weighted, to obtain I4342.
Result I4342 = 22.4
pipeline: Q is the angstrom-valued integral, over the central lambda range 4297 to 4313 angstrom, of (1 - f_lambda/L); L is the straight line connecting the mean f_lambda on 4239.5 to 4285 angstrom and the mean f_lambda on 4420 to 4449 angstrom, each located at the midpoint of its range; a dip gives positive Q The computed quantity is 4.4 angstrom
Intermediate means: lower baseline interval 19.2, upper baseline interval 25.5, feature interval 15.1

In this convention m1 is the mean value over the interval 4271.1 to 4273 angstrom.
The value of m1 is 19.1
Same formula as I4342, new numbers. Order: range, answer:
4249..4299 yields 18.7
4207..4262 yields 19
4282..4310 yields 16.7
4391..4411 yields 22.2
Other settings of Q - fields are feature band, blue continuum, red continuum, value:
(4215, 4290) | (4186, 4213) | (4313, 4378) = 3.1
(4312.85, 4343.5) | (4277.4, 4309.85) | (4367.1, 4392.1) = -3.9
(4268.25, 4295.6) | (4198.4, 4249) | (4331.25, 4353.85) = 2.6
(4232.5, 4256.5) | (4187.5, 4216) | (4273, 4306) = -1.3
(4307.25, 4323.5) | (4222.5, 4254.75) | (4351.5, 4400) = 2.0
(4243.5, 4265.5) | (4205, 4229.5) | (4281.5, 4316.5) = -1.9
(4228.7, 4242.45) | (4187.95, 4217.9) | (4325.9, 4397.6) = 0.8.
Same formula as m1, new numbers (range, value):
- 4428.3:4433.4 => 23.1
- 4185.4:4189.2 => 16.7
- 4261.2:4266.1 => 20.8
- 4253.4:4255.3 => 21.1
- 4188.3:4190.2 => 18.7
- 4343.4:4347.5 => 22.2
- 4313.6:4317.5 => 19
